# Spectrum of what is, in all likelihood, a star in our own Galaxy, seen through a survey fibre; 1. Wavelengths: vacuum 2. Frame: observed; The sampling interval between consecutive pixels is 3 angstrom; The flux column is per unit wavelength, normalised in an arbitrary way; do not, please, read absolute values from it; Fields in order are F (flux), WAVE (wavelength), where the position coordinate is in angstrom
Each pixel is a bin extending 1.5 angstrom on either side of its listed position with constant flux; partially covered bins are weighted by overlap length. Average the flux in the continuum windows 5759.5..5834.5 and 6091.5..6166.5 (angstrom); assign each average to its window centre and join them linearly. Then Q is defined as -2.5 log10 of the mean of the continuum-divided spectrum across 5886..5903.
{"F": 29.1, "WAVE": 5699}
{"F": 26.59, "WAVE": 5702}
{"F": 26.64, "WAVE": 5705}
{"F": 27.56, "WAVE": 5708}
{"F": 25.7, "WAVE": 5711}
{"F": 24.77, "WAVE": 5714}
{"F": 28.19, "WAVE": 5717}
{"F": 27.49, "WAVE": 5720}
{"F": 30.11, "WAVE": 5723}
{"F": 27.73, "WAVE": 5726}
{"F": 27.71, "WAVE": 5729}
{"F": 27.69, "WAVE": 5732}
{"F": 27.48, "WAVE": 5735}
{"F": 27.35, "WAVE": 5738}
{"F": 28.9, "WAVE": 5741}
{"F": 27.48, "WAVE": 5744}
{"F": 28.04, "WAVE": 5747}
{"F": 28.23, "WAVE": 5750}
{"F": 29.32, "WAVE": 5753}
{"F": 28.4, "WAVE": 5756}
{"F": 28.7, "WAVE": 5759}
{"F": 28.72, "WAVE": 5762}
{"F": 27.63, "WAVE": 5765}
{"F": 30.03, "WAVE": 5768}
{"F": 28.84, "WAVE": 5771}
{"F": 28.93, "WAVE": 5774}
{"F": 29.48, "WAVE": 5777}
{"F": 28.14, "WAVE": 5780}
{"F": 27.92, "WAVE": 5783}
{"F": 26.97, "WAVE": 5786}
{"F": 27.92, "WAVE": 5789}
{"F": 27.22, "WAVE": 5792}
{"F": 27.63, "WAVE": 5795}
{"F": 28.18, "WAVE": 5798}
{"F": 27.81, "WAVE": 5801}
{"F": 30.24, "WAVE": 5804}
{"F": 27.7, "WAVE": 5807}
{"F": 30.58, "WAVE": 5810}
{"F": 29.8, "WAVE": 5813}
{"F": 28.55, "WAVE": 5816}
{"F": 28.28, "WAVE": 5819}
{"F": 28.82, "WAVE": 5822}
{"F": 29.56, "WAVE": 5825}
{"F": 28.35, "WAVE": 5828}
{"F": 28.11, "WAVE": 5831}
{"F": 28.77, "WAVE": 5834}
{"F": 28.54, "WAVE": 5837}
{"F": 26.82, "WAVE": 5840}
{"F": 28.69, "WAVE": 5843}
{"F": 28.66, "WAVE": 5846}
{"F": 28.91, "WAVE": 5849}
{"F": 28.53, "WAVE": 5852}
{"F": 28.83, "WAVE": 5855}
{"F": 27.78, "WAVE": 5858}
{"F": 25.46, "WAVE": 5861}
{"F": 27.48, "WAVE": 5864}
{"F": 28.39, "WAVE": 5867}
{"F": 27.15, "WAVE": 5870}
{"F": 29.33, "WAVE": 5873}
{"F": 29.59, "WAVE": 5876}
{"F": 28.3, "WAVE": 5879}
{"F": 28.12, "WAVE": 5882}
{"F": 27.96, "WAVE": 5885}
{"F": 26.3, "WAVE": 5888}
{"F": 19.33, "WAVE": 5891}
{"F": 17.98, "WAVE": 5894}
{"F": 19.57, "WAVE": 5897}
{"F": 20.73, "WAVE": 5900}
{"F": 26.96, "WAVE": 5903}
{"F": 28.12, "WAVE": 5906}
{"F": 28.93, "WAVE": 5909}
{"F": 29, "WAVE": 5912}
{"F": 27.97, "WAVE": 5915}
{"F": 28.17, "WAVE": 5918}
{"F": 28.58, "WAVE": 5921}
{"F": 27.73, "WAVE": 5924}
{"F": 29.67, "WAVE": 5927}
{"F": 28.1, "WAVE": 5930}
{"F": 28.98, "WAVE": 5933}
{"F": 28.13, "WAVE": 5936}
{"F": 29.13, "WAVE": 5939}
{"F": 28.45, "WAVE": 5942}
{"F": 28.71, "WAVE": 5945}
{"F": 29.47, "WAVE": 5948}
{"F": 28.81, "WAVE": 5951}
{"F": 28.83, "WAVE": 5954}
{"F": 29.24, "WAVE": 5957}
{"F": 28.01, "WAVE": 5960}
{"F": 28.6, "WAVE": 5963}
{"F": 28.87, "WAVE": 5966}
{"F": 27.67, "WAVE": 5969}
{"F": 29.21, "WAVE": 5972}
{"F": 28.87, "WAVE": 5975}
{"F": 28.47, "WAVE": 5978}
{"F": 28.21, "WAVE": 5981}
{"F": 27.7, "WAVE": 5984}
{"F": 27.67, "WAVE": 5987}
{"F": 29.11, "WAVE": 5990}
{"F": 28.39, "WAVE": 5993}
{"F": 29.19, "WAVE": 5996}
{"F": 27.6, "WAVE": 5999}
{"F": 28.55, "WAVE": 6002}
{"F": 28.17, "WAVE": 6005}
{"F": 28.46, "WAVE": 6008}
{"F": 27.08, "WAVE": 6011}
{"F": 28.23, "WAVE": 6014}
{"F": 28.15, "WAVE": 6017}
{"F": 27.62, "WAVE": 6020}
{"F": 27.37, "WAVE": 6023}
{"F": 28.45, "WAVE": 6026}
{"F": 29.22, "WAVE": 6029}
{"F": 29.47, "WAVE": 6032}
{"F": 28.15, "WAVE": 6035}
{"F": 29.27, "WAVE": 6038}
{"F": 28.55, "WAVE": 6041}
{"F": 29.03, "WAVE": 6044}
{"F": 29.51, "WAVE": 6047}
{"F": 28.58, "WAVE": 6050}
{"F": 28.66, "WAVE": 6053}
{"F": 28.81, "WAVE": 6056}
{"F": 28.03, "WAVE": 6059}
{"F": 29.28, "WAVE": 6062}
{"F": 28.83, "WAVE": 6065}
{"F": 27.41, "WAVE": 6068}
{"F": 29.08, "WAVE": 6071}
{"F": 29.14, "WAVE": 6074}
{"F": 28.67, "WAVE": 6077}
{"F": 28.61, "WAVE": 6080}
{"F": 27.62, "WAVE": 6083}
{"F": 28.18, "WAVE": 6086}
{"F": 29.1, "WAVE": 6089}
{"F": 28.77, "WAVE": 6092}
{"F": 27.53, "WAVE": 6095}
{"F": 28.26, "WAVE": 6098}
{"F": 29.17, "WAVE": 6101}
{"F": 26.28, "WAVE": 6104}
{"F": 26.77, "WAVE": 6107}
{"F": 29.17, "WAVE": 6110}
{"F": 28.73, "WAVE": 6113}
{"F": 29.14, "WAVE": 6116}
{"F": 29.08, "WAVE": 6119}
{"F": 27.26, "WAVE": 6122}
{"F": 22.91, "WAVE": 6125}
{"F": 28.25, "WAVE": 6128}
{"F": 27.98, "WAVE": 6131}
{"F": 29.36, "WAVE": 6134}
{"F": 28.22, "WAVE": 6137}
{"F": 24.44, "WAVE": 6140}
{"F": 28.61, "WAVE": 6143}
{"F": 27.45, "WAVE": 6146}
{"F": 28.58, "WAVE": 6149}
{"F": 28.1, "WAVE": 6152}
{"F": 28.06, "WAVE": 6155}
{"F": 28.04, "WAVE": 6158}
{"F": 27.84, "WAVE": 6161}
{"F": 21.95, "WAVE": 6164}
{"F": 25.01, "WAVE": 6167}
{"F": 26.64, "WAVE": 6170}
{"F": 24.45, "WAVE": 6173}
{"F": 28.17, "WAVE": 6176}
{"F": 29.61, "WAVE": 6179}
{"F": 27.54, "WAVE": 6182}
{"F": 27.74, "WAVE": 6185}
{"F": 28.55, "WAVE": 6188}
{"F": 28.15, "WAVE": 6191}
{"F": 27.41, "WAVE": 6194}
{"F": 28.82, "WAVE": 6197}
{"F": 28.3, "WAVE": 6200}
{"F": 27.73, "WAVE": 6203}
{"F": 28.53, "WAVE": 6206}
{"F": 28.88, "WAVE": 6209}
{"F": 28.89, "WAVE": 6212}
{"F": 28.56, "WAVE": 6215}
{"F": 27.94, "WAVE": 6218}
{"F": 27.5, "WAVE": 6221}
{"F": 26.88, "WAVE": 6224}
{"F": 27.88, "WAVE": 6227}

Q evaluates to 0.30 mag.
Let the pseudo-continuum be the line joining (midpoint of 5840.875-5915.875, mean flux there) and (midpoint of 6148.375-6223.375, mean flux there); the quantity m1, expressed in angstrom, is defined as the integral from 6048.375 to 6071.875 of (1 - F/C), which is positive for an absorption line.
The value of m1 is -1.1 angstrom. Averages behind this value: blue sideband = 26.7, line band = 28.6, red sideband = 27.6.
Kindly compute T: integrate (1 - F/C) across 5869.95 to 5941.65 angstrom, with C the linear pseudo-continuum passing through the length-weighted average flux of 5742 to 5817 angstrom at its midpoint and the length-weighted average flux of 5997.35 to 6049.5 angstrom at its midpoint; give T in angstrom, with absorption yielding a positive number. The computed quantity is 4.1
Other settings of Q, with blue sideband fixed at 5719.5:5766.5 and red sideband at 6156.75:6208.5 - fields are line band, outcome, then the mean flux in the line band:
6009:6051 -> -0.03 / 28.5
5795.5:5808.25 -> -0.01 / 28.4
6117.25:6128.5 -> 0.03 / 26.8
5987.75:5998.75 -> -0.04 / 28.7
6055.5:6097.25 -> -0.04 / 28.5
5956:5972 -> -0.03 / 28.5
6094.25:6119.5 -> -0.03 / 28.2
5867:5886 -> -0.02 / 28.4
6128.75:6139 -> -0.03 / 28.3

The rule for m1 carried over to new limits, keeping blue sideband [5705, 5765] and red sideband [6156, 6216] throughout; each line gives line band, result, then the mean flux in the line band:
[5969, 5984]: -0.44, 28.5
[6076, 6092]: -0.50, 28.5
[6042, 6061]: -0.79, 28.8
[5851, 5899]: 2.71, 26.2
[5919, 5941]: -0.71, 28.6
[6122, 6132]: 0.41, 26.4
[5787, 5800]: 0.04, 27.7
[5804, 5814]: -0.61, 29.5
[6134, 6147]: 0.07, 27.4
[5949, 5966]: -0.64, 28.7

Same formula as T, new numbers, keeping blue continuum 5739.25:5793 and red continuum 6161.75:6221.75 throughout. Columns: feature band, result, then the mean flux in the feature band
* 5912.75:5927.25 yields -0.1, 28.3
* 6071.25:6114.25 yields -0.9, 28.3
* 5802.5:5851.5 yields -0.9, 28.8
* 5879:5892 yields 1.0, 26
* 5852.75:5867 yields 0.3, 27.6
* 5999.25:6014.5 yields -0.1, 28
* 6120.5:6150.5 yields 0.4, 27.3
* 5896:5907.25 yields 1.7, 23.9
